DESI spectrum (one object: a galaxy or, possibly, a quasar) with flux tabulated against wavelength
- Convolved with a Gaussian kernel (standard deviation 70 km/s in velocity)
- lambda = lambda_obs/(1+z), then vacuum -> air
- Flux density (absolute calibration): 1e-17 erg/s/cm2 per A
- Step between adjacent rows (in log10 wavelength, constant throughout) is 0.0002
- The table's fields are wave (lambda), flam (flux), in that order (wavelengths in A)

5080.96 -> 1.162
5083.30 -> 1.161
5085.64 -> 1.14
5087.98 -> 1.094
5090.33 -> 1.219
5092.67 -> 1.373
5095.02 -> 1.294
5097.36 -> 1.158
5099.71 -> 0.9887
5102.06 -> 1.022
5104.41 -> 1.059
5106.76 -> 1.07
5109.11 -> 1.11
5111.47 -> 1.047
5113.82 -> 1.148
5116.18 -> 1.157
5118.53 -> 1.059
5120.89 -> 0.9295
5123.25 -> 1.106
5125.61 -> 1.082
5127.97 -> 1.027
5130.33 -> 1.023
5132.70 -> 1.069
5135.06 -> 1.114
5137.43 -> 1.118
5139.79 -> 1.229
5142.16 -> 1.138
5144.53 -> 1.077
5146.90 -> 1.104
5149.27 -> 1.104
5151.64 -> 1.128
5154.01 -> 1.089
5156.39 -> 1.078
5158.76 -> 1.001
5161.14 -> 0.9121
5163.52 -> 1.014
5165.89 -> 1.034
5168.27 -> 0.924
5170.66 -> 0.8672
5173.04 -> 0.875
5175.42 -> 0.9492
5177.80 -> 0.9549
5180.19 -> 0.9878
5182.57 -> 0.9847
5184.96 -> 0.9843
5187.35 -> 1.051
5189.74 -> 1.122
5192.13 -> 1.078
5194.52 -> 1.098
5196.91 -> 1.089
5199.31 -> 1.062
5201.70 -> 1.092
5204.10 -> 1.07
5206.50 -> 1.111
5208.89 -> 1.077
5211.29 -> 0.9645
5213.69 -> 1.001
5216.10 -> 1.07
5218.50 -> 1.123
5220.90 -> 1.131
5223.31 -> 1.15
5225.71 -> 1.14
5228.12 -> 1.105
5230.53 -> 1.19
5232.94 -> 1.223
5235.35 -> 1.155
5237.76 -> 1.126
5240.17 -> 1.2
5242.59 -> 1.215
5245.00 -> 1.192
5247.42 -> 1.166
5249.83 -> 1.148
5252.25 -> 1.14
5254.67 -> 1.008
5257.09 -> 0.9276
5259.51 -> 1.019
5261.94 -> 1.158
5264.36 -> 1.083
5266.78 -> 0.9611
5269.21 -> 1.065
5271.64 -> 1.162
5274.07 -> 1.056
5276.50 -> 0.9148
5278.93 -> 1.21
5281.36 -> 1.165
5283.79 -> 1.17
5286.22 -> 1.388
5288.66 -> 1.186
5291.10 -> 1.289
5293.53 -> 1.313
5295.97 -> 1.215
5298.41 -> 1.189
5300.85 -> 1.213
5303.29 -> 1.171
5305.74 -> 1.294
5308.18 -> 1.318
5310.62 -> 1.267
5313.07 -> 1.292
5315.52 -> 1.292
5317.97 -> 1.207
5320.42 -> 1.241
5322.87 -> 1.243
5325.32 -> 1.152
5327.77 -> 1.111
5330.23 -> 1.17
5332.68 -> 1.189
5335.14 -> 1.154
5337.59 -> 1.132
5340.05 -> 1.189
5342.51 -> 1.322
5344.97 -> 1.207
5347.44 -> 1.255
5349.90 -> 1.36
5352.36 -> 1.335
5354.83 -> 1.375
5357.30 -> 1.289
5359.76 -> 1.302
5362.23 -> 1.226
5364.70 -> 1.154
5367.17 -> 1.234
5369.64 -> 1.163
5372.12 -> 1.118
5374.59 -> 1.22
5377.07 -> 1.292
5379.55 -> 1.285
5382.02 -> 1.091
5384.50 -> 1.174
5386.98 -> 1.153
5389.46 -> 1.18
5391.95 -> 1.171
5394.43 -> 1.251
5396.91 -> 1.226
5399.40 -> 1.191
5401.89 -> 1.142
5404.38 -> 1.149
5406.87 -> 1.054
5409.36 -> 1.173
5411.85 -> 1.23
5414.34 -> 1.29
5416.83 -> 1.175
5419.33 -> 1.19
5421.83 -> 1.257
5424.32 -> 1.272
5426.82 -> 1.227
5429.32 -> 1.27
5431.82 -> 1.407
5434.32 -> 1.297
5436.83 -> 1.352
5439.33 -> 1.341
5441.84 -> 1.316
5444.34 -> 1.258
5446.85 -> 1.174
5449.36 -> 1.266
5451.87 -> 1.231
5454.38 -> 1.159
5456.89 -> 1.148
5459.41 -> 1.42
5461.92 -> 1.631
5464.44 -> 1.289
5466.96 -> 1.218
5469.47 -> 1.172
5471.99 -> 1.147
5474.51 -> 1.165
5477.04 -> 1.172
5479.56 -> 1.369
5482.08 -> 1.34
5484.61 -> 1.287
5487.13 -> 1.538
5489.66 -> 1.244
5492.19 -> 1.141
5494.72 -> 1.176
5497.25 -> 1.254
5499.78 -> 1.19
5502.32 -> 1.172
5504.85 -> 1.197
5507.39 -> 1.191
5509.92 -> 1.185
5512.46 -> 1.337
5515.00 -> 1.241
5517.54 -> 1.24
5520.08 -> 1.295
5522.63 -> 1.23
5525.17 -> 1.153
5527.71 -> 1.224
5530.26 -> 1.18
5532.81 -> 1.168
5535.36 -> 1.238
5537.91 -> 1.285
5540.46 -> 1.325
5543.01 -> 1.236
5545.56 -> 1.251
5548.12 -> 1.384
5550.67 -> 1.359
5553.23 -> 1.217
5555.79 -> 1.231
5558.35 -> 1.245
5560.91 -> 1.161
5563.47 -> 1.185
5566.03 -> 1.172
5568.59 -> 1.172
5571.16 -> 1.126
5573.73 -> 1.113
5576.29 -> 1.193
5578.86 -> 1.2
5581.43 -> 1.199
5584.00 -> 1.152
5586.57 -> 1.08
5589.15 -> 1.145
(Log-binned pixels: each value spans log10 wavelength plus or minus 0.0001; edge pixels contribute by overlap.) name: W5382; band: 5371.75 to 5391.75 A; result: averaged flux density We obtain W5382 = 1.19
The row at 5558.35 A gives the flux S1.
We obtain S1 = 1.245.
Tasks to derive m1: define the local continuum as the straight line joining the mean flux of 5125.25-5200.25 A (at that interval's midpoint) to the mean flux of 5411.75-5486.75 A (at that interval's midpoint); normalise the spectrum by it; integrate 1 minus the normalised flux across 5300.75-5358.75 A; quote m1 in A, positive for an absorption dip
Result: -3.20 A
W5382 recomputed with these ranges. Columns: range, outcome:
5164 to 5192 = 0.981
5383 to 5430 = 1.2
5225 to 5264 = 1.13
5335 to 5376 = 1.24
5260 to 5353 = 1.2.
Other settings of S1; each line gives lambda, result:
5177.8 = 0.9549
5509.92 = 1.185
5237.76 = 1.126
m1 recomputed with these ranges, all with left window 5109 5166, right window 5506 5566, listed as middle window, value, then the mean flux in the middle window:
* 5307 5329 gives -1.6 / 1.24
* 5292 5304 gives -0.9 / 1.22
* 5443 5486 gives -1.8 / 1.26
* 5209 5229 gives 0.4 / 1.08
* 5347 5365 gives -2.0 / 1.3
